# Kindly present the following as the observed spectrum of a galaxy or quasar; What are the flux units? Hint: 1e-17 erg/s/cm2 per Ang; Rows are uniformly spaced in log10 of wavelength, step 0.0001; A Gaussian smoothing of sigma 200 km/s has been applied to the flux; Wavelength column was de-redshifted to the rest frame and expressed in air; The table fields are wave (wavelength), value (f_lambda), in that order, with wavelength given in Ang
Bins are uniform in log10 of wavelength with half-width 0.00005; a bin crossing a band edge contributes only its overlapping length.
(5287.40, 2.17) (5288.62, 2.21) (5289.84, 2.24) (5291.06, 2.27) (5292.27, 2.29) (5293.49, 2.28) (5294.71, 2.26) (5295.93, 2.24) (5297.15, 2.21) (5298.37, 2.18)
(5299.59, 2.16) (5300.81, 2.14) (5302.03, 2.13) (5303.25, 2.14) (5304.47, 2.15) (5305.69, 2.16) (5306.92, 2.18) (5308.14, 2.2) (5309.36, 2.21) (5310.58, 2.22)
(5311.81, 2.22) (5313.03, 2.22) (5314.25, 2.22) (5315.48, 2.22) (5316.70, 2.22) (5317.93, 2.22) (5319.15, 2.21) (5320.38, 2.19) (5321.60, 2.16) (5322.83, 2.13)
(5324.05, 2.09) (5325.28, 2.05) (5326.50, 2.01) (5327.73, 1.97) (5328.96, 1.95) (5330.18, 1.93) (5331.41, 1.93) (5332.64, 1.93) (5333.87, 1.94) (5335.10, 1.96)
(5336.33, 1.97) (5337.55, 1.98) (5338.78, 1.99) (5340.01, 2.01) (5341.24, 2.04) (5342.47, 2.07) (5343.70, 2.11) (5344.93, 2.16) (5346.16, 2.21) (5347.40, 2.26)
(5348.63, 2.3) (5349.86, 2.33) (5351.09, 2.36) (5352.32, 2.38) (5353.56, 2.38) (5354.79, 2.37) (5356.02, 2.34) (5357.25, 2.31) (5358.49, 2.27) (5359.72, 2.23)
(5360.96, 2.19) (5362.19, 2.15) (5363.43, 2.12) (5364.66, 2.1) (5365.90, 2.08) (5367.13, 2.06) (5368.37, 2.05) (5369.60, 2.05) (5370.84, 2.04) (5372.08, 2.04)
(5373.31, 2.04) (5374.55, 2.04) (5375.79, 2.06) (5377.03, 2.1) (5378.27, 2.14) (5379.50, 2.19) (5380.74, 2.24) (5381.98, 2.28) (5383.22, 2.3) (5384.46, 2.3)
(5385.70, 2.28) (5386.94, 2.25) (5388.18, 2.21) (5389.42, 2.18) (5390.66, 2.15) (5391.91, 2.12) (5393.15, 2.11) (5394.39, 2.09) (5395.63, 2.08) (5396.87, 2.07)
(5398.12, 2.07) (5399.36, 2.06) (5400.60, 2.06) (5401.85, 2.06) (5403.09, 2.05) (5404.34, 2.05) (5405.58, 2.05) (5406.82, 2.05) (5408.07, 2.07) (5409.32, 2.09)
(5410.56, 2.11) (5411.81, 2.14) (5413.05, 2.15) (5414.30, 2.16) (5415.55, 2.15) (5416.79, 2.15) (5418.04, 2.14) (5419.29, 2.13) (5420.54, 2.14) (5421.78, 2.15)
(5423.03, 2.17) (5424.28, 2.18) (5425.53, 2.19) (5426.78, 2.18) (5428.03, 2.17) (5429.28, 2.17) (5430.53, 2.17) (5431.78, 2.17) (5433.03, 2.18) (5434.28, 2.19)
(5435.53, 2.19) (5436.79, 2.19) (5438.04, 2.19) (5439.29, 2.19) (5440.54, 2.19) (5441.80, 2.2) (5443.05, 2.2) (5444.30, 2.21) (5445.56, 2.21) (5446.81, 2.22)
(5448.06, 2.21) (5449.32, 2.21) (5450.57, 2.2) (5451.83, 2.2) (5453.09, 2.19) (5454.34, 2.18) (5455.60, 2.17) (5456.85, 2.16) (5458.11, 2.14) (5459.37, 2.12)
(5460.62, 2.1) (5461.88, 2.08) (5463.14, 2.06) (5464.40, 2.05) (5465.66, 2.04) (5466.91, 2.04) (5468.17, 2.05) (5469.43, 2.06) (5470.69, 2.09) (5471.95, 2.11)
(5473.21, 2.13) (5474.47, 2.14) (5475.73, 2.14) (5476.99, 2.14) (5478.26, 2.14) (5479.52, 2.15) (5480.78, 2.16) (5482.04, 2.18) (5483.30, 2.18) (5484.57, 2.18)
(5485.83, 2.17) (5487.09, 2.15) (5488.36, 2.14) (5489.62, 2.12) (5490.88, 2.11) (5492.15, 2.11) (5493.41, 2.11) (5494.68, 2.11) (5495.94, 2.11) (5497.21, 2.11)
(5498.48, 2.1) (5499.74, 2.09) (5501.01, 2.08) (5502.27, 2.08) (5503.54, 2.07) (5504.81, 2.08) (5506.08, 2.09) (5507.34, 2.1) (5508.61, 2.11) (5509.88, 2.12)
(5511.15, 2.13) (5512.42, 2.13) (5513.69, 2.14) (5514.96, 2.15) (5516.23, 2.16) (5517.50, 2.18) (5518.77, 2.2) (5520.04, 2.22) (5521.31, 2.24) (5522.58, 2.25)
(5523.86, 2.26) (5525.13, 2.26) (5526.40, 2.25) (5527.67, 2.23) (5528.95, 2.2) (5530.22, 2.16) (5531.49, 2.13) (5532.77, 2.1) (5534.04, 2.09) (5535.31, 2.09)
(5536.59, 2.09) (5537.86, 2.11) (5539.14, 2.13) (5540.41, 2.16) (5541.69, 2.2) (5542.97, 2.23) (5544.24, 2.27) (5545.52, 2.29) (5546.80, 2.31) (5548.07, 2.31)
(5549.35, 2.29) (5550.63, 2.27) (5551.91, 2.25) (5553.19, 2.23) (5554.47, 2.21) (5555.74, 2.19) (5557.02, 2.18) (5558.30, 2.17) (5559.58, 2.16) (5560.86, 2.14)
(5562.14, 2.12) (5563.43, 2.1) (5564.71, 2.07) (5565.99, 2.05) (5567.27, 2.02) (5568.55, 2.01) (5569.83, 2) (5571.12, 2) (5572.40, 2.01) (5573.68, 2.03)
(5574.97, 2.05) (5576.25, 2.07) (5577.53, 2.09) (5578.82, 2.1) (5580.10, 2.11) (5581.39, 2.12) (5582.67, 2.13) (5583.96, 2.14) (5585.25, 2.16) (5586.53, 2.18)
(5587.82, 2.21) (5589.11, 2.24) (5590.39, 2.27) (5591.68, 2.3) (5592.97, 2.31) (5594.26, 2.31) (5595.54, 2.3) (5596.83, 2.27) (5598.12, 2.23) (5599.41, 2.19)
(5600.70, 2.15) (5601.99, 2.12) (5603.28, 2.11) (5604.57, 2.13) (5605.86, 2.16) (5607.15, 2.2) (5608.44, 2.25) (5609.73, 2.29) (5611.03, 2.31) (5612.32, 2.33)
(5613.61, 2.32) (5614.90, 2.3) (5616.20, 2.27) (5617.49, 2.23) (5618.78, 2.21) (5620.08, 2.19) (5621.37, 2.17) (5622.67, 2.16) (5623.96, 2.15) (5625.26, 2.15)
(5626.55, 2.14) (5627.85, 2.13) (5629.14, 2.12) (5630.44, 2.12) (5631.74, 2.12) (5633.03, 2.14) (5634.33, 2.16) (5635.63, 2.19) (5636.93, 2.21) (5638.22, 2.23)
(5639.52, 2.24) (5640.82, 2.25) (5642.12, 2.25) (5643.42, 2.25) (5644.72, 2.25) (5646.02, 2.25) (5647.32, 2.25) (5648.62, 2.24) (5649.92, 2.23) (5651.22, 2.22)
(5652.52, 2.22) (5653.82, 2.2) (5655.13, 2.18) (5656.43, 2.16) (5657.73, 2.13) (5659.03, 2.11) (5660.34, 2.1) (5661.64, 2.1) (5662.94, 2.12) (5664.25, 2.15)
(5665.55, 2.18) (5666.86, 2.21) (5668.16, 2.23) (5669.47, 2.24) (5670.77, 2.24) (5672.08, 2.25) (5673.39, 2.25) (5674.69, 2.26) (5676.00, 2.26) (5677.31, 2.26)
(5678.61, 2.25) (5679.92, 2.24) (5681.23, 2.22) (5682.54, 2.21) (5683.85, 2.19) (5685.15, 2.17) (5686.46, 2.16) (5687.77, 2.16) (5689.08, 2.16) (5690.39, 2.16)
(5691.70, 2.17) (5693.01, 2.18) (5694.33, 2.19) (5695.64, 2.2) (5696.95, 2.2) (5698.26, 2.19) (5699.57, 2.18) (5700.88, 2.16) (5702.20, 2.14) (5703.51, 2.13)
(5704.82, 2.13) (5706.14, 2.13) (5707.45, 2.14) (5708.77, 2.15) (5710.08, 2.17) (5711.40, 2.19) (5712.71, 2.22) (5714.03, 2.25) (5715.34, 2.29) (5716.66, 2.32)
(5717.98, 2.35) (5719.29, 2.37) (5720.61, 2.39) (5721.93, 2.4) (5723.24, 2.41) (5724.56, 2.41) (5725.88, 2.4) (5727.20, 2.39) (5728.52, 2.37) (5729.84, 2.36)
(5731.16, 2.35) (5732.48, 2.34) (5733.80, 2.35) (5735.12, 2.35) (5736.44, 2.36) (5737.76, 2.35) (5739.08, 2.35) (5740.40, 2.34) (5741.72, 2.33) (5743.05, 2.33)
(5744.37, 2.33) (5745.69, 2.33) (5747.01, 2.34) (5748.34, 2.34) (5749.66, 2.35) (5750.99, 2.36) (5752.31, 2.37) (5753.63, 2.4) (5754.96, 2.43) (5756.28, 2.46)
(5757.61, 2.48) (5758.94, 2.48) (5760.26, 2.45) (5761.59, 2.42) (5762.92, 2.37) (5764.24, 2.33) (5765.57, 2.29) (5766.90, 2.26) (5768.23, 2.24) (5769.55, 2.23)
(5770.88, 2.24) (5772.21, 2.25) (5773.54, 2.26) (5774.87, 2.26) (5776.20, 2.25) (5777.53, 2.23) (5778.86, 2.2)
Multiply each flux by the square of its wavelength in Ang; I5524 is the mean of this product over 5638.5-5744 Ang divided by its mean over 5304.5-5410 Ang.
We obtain 1.2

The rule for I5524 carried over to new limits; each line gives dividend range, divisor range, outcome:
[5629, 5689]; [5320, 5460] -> 1.13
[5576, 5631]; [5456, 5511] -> 1.09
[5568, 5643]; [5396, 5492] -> 1.08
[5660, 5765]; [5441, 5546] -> 1.15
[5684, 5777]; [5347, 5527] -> 1.18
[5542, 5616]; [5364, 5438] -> 1.09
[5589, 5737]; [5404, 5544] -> 1.11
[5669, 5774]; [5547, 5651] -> 1.09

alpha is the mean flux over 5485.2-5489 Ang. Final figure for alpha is 2.15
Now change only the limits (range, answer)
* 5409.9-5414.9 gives 2.14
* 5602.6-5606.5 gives 2.13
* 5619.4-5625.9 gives 2.16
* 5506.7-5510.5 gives 2.11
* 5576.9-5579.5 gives 2.09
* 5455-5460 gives 2.15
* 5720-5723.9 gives 2.4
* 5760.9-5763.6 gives 2.4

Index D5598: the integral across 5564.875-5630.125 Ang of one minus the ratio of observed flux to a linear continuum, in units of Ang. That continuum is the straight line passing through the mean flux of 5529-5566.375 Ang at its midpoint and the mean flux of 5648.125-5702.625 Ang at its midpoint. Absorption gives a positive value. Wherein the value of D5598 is 0.4 Ang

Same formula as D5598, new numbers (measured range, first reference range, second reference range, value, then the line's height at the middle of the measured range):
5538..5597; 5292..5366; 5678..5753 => 1.6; 2.23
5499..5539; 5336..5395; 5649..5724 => 0.7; 2.19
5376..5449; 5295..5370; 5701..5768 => 0.9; 2.18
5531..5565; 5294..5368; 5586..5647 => 0.3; 2.2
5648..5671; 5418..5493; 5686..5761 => 0.8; 2.26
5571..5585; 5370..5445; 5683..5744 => 0.8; 2.21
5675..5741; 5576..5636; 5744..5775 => 1.1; 2.29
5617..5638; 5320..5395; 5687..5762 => 0.9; 2.26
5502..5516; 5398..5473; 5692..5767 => 0.4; 2.18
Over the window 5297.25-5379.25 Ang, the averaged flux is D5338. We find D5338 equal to 2.14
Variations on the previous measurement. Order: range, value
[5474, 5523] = 2.14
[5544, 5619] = 2.18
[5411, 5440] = 2.17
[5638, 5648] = 2.25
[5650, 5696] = 2.19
